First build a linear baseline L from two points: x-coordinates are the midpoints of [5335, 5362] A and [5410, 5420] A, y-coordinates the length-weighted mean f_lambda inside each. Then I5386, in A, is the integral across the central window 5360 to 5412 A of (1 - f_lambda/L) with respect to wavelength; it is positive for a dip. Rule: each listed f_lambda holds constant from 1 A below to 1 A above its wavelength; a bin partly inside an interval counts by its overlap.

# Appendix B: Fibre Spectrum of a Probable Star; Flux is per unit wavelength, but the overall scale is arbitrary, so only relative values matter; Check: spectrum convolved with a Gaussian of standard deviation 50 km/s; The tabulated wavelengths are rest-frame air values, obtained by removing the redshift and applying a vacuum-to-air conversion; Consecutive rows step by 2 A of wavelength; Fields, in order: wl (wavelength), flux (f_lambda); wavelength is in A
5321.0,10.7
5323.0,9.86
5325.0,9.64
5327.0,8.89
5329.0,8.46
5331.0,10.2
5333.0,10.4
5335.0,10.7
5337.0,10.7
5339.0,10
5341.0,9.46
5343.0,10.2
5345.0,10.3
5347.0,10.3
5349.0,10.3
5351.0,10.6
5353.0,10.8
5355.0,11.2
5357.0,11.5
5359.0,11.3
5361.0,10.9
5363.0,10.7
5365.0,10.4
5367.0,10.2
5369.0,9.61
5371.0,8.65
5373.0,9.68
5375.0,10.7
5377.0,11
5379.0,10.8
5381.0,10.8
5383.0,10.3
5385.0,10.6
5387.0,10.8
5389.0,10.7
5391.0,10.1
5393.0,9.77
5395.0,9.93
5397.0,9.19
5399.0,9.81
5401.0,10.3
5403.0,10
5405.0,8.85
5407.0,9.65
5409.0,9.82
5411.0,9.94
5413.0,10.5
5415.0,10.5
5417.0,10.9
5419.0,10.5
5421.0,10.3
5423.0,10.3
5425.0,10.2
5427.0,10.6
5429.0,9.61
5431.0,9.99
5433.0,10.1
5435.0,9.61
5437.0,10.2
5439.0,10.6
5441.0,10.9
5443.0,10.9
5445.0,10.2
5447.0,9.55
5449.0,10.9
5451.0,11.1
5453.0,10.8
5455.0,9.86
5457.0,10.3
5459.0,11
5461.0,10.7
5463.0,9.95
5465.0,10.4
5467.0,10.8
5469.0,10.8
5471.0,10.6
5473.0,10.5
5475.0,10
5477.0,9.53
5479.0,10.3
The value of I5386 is 1.96 A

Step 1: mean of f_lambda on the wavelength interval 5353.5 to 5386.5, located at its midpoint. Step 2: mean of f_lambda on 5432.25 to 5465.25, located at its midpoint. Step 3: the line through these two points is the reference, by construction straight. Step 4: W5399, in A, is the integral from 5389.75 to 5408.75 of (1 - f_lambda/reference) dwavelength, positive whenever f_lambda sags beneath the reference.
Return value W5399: 1.3 A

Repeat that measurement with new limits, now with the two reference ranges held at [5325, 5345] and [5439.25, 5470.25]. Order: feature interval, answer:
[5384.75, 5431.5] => 0.8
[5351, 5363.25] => -1.3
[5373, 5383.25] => -0.5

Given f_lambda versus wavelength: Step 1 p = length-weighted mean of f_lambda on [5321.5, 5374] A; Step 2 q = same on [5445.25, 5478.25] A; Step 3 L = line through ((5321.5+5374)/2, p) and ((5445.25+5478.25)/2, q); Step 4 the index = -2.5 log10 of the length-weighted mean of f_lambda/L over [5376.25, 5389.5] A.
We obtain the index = -0.05 mag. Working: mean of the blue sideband 10.2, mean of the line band 10.7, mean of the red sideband 10.4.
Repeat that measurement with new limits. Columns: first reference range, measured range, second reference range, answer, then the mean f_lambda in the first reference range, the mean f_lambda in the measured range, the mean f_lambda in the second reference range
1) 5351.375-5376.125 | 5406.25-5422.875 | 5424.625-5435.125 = -0.01 mag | 10.5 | 10.3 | 10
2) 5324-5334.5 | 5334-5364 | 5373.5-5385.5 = -0.06 mag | 9.57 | 10.6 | 10.7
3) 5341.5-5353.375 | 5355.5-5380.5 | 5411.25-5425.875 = -0.01 mag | 10.4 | 10.5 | 10.4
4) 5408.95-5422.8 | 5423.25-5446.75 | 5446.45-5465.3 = 0.02 mag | 10.4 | 10.2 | 10.5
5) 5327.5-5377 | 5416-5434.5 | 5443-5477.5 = 0.01 mag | 10.3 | 10.3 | 10.4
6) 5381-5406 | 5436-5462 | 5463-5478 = -0.03 mag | 10.1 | 10.5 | 10.3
